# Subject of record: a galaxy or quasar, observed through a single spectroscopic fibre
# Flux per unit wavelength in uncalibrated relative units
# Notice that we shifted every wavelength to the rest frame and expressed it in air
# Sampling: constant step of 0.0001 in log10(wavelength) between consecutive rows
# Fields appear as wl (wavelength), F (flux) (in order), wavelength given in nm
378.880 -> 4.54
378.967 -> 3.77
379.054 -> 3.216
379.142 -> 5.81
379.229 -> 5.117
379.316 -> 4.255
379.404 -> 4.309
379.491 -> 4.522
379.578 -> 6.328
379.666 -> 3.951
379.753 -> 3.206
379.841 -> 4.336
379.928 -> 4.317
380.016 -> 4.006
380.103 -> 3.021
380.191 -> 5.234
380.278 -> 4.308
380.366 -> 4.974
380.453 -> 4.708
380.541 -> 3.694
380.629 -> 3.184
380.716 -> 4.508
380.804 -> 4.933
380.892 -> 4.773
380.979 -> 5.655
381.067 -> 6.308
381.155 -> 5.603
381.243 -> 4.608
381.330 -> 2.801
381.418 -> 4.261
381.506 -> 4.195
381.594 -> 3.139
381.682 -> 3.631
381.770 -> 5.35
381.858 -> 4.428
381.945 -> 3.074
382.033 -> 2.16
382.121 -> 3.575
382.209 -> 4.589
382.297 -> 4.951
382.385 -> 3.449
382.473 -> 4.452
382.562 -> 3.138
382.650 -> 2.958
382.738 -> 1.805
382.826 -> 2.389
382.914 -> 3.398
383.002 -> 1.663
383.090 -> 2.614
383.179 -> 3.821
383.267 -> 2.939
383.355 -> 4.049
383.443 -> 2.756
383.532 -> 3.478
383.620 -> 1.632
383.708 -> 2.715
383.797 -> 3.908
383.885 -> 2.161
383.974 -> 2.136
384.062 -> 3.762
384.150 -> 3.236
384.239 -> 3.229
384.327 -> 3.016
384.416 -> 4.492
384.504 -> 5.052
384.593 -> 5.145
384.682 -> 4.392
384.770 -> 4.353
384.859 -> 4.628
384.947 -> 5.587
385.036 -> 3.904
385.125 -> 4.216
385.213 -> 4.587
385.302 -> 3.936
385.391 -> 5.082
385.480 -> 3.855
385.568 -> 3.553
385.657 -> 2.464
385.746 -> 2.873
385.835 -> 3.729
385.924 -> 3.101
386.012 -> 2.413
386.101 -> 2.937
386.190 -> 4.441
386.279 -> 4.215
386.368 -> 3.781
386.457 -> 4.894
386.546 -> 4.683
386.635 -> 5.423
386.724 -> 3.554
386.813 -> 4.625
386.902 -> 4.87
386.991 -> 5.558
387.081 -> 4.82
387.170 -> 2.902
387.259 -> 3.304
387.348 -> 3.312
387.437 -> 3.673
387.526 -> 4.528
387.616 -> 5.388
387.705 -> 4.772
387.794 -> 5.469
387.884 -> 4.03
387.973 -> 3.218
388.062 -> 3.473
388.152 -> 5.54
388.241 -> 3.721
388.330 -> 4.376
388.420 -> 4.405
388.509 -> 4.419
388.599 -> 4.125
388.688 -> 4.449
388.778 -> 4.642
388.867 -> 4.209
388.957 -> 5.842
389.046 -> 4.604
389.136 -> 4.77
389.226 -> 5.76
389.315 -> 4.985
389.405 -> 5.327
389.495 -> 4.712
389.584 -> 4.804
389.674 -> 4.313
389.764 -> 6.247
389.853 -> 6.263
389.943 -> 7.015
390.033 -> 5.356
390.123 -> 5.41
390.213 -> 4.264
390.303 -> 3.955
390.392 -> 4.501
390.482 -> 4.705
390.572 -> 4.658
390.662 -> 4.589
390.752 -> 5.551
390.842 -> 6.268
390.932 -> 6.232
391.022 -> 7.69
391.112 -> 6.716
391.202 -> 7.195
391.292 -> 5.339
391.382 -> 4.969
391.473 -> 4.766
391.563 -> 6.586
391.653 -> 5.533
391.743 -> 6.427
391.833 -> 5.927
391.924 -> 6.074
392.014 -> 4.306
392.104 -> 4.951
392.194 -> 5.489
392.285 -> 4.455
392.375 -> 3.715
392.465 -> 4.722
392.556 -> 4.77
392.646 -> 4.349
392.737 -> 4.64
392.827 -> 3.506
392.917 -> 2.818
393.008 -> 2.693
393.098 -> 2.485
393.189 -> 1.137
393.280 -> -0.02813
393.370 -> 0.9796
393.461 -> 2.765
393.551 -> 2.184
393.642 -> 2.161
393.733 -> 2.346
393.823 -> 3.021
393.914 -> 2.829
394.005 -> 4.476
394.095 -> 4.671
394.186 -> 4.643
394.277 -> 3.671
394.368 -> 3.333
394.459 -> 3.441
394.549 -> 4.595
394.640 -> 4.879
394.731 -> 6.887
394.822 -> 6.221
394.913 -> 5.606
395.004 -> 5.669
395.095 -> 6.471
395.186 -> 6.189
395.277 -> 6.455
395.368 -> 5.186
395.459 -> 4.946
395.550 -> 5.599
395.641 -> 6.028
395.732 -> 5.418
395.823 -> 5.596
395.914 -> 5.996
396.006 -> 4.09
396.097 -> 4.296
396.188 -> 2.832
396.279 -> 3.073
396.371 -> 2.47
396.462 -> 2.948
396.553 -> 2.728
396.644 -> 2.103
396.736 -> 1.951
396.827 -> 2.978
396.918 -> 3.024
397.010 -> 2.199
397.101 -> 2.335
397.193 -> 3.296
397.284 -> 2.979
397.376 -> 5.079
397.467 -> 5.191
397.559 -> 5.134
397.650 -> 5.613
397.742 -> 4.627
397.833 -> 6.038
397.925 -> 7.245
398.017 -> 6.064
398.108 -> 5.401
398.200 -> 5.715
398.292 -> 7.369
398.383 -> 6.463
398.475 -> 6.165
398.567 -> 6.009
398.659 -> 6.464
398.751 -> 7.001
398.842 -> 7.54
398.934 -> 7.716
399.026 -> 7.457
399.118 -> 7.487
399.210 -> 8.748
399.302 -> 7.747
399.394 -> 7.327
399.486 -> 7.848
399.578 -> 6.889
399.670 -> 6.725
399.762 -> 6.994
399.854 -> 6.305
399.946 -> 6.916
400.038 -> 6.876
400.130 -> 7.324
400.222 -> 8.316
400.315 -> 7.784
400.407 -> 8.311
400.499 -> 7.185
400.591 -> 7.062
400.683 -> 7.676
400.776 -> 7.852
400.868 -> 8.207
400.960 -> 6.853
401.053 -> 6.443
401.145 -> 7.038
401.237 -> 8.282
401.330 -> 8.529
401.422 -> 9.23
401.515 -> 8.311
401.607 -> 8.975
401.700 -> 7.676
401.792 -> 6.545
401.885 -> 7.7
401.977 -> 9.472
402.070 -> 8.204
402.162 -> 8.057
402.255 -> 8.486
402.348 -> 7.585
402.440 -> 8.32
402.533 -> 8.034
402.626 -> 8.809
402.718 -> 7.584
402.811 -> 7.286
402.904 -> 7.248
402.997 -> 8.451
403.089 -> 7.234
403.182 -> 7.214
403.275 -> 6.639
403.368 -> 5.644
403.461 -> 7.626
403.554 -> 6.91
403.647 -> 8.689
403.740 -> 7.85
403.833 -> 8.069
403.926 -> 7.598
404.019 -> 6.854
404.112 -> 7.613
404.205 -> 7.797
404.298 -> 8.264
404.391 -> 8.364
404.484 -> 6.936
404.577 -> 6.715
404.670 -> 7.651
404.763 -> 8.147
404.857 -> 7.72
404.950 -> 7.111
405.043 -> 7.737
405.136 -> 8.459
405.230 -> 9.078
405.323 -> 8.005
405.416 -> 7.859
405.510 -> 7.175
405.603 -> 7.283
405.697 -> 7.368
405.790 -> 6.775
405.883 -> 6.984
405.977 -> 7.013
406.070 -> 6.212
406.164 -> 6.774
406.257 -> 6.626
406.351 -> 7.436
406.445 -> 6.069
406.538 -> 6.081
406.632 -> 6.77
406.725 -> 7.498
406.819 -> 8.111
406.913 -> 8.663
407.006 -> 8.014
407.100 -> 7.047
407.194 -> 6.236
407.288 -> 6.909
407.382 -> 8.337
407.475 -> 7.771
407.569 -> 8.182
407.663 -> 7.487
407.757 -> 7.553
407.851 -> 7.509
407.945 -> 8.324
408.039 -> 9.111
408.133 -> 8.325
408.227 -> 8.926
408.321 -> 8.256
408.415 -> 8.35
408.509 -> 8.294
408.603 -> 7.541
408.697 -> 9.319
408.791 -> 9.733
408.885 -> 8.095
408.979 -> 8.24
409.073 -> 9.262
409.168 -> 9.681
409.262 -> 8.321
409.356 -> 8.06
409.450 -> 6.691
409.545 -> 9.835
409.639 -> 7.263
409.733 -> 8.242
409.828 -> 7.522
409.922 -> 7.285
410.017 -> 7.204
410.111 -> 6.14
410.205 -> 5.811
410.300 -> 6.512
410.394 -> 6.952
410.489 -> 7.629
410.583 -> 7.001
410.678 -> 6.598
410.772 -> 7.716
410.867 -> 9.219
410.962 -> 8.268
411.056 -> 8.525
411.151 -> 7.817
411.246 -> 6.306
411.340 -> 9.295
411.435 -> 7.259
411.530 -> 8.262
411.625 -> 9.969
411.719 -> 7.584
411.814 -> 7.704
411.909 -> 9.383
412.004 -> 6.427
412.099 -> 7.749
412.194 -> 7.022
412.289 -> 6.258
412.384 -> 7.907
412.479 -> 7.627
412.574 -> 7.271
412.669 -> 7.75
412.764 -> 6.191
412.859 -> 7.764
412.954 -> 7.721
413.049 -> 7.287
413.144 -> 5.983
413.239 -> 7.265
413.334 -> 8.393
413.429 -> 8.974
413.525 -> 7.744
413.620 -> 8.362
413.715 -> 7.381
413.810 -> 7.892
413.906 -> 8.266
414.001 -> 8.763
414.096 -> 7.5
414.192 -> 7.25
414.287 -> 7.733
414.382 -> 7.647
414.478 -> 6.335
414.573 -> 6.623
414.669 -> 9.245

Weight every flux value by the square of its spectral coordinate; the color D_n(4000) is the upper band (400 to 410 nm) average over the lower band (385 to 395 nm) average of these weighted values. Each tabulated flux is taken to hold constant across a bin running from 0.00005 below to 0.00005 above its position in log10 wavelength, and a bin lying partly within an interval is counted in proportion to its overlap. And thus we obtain 1.89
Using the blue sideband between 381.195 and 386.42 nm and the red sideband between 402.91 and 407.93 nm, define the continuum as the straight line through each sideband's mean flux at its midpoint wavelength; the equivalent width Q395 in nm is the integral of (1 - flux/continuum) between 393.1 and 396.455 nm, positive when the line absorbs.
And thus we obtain 0.87 nm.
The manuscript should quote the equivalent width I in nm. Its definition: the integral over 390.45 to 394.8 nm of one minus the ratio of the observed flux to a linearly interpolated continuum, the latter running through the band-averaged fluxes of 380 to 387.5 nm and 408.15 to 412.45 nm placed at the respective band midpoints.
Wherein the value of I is 0.66 nm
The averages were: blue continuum 3.87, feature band 4.38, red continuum 7.9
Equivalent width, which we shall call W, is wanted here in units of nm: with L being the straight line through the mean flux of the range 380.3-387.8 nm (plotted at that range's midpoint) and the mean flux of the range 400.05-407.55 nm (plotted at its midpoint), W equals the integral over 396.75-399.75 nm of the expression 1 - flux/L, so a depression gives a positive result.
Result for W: 0.34 nm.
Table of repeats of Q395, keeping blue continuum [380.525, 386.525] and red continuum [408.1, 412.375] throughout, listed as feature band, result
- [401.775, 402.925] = -0.23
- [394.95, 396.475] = 0.19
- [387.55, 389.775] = -0.06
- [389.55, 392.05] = -0.34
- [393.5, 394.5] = 0.38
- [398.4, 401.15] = -0.43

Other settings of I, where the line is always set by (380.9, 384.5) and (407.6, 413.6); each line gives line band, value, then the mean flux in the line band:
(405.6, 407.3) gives 0.04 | 7.04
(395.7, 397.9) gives 0.72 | 3.86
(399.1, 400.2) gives -0.20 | 7.28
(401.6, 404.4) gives -0.45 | 7.74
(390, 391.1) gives -0.12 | 5.31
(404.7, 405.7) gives -0.12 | 7.82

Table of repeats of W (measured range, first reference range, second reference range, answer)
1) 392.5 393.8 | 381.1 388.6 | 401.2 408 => 0.66 nm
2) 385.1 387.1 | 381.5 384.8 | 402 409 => -0.03 nm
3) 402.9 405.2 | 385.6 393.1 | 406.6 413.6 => -0.22 nm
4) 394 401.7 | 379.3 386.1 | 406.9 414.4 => 0.23 nm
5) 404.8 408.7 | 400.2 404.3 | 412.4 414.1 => 0.06 nm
